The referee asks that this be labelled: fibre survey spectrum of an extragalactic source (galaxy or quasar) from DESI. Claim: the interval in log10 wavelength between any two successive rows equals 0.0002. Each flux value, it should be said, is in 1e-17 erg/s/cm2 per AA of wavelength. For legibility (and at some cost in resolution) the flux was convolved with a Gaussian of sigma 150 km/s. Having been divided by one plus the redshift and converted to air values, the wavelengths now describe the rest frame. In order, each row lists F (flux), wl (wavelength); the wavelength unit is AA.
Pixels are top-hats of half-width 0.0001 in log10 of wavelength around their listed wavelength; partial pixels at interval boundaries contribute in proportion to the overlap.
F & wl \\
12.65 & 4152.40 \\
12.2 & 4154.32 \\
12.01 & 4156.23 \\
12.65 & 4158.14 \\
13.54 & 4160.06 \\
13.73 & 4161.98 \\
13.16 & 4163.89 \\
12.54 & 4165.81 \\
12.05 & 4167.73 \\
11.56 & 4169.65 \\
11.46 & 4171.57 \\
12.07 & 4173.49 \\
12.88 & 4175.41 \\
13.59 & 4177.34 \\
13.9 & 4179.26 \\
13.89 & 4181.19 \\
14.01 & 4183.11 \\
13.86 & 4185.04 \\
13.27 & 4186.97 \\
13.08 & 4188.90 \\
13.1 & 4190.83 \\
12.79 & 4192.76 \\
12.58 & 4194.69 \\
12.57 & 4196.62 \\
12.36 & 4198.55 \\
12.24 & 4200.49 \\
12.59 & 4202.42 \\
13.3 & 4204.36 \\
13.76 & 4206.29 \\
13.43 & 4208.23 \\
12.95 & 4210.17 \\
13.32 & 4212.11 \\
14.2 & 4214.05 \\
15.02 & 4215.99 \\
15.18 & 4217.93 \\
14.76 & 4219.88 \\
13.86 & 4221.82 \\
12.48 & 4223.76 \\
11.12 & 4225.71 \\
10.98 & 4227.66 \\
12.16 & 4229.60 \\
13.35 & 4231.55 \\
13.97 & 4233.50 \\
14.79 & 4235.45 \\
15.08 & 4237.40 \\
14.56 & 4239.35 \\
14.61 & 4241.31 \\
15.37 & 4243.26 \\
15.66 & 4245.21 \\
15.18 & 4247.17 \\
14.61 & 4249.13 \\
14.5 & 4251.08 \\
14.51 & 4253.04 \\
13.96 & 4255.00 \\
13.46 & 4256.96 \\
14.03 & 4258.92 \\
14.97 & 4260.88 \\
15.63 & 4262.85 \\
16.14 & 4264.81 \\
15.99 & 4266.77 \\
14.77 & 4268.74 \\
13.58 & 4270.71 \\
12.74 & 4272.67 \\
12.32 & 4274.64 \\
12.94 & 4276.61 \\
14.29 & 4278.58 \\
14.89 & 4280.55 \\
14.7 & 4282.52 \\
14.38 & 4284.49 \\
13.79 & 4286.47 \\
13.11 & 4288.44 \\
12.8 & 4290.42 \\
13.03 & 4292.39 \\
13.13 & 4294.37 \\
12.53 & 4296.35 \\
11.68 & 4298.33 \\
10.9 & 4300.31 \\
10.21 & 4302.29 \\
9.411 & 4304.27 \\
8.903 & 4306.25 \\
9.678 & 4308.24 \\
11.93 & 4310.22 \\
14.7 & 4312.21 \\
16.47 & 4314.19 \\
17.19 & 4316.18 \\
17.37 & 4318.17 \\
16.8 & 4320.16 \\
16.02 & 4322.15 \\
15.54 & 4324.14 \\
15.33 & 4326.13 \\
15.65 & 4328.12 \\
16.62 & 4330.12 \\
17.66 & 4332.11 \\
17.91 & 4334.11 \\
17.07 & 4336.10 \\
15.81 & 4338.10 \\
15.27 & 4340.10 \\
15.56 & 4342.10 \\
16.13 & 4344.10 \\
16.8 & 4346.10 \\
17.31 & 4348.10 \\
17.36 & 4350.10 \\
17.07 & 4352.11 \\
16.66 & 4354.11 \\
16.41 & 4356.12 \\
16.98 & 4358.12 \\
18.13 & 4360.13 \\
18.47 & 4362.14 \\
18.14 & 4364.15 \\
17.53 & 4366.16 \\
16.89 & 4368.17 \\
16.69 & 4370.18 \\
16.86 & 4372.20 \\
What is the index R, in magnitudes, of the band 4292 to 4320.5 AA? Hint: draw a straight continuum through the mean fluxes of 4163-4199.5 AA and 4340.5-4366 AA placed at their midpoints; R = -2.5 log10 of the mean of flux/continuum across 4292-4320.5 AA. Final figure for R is 0.23 mag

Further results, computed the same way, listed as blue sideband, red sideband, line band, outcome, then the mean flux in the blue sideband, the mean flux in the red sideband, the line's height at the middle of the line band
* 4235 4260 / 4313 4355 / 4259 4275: 0.04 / 14.6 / 16.5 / 15.1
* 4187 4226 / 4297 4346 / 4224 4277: -0.02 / 13.3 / 14.6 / 13.8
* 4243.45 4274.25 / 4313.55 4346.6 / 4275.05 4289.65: 0.10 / 14.6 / 16.4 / 15.2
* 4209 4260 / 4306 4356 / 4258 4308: 0.13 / 14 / 15.8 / 14.9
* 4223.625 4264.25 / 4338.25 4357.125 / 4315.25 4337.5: -0.04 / 14.1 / 16.5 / 16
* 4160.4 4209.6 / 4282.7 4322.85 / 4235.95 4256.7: -0.13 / 13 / 13.2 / 13.1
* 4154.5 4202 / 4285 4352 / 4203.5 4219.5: -0.05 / 12.9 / 14.6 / 13.3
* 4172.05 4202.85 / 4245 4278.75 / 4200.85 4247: -0.01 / 13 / 14.4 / 13.7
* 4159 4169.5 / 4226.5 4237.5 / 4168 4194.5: 0.00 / 12.9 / 13.2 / 13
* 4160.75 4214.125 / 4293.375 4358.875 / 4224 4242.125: 0.02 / 13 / 15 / 13.6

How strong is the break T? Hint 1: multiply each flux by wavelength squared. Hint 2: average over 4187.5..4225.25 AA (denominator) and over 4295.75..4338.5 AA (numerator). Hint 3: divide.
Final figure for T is 1.14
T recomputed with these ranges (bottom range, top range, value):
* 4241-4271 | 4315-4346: 1.14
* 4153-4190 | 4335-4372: 1.43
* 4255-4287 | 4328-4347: 1.19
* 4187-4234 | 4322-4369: 1.36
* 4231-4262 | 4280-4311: 0.85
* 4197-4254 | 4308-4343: 1.20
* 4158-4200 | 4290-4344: 1.18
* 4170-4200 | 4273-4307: 1.02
